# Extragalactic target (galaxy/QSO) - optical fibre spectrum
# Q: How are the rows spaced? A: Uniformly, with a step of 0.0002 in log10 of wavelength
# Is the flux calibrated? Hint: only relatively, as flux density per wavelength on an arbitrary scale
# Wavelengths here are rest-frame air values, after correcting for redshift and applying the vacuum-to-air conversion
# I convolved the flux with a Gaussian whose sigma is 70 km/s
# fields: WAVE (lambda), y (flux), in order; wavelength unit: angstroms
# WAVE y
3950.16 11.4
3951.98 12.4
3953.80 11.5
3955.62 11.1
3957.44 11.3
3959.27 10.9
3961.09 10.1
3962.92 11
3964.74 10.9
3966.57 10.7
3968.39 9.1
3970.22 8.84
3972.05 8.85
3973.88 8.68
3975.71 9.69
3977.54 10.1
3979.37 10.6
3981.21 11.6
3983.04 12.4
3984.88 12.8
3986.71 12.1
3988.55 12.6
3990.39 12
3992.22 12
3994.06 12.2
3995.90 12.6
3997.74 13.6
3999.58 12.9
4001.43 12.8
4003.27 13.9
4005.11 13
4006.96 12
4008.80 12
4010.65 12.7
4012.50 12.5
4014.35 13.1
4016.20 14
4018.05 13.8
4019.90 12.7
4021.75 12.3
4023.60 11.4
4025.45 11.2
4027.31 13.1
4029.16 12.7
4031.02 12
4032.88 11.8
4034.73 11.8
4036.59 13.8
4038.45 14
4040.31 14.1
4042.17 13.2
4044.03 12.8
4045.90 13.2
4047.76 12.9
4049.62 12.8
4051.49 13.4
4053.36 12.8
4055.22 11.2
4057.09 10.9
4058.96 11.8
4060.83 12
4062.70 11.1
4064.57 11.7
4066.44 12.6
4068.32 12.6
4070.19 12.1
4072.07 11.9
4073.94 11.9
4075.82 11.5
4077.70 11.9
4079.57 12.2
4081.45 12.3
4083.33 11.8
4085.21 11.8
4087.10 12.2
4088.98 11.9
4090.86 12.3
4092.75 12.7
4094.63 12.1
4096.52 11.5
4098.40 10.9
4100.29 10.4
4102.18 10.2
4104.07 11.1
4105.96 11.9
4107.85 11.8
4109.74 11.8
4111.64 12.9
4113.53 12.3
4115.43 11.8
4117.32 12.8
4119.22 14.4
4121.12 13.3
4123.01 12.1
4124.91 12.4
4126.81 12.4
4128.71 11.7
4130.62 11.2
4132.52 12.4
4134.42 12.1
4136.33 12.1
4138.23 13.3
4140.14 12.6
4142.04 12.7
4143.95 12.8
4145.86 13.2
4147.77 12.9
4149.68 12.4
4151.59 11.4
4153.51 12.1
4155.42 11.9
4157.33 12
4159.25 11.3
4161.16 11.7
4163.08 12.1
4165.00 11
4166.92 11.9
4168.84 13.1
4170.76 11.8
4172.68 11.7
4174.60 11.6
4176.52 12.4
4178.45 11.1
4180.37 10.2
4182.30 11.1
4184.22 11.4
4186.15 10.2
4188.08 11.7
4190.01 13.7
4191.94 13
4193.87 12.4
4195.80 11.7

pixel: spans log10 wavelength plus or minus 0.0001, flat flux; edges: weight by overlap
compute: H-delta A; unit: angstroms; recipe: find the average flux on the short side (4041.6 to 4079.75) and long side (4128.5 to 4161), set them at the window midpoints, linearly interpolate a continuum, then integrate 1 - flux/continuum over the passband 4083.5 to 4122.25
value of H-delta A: 0.70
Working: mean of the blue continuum 12.2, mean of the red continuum 12.2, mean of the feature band 12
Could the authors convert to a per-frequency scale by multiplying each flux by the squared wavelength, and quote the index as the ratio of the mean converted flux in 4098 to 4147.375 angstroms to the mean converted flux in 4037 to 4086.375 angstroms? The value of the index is 1.02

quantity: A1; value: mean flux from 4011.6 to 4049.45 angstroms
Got 12.8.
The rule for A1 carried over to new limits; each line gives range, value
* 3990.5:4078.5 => 12.5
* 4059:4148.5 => 12.1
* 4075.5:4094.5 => 12.1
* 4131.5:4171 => 12.2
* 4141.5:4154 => 12.5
